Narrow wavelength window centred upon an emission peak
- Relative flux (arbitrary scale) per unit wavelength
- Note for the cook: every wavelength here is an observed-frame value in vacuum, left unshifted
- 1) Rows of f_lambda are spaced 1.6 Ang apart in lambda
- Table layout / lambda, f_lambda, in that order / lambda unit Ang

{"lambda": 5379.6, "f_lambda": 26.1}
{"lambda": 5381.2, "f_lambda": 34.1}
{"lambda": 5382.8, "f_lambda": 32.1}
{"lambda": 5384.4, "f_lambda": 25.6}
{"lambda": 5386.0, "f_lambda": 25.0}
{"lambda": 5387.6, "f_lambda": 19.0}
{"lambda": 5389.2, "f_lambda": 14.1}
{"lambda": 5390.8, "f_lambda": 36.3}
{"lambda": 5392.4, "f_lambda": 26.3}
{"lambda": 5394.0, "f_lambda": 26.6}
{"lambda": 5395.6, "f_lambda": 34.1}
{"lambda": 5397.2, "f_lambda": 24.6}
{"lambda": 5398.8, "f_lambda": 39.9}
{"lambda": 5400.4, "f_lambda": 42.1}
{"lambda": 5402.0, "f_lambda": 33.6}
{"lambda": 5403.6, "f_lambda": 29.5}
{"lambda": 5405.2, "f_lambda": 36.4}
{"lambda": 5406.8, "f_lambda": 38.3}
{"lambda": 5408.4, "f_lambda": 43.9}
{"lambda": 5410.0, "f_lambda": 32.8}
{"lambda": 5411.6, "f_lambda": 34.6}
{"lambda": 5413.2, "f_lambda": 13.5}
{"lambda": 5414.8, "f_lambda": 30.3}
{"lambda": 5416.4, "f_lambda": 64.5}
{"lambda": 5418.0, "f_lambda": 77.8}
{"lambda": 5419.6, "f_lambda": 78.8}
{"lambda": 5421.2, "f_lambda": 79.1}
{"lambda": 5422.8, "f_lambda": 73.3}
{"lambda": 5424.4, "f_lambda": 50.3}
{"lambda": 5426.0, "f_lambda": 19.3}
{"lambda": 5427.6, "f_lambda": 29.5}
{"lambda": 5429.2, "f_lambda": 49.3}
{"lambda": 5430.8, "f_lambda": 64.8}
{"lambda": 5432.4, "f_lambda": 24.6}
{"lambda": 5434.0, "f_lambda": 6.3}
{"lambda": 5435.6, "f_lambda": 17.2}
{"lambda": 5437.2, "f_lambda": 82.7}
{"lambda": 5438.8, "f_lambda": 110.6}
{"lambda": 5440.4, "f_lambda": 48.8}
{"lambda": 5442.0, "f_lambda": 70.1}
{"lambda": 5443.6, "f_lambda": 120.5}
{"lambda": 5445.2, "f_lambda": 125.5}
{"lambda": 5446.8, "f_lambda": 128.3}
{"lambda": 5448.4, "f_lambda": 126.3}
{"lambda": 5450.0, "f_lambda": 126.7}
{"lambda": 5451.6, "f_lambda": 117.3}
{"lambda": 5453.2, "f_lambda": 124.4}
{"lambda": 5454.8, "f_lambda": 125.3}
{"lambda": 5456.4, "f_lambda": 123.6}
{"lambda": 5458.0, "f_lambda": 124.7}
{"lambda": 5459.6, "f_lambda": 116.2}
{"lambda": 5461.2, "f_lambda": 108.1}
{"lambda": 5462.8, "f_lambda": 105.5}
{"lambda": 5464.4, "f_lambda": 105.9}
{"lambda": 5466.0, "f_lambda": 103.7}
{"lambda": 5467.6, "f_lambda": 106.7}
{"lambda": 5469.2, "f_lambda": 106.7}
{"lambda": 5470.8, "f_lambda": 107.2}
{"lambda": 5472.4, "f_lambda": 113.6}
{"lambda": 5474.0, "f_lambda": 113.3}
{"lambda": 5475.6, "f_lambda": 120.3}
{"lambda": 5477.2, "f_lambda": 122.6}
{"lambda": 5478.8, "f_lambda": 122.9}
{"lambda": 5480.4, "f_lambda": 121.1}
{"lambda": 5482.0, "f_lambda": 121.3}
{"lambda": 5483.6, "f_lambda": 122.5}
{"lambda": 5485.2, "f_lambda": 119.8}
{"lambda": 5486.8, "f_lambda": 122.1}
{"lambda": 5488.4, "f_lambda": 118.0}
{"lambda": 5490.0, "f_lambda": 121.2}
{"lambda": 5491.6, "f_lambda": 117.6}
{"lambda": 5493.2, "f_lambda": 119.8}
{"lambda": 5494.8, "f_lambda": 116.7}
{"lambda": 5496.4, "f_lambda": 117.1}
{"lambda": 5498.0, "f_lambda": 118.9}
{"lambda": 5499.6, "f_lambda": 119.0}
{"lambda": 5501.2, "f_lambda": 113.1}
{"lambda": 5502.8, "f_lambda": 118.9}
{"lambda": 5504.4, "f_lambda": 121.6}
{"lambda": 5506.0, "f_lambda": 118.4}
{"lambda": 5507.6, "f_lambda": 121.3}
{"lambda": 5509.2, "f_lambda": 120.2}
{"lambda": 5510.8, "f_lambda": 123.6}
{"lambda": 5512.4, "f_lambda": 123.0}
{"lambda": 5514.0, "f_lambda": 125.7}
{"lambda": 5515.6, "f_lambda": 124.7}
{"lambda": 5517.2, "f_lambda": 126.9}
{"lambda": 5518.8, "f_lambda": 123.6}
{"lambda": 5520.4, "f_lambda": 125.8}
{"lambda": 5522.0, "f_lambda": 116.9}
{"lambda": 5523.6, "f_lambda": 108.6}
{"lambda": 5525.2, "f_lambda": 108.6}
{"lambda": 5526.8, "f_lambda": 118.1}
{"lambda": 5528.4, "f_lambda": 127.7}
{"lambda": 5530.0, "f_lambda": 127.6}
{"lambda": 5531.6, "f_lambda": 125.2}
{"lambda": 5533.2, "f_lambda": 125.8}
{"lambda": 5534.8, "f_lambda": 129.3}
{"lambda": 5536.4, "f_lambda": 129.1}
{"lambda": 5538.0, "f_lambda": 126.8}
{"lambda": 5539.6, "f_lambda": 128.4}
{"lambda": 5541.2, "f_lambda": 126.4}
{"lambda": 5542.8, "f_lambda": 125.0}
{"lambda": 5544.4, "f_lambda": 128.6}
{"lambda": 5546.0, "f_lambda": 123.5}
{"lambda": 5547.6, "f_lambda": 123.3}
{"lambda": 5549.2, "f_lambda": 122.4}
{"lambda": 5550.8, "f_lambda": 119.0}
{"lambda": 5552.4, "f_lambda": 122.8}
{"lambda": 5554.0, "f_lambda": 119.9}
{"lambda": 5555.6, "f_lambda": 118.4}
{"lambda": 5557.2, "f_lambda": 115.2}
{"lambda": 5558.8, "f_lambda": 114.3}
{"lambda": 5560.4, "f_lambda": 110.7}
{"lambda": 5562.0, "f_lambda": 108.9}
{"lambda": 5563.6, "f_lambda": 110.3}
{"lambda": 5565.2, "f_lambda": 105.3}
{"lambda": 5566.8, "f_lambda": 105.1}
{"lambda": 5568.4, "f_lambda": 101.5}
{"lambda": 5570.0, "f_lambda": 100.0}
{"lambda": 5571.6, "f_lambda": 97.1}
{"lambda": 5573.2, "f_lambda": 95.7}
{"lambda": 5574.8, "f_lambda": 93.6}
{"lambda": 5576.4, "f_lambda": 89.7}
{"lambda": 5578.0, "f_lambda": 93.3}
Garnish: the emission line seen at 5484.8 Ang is Lyman alpha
